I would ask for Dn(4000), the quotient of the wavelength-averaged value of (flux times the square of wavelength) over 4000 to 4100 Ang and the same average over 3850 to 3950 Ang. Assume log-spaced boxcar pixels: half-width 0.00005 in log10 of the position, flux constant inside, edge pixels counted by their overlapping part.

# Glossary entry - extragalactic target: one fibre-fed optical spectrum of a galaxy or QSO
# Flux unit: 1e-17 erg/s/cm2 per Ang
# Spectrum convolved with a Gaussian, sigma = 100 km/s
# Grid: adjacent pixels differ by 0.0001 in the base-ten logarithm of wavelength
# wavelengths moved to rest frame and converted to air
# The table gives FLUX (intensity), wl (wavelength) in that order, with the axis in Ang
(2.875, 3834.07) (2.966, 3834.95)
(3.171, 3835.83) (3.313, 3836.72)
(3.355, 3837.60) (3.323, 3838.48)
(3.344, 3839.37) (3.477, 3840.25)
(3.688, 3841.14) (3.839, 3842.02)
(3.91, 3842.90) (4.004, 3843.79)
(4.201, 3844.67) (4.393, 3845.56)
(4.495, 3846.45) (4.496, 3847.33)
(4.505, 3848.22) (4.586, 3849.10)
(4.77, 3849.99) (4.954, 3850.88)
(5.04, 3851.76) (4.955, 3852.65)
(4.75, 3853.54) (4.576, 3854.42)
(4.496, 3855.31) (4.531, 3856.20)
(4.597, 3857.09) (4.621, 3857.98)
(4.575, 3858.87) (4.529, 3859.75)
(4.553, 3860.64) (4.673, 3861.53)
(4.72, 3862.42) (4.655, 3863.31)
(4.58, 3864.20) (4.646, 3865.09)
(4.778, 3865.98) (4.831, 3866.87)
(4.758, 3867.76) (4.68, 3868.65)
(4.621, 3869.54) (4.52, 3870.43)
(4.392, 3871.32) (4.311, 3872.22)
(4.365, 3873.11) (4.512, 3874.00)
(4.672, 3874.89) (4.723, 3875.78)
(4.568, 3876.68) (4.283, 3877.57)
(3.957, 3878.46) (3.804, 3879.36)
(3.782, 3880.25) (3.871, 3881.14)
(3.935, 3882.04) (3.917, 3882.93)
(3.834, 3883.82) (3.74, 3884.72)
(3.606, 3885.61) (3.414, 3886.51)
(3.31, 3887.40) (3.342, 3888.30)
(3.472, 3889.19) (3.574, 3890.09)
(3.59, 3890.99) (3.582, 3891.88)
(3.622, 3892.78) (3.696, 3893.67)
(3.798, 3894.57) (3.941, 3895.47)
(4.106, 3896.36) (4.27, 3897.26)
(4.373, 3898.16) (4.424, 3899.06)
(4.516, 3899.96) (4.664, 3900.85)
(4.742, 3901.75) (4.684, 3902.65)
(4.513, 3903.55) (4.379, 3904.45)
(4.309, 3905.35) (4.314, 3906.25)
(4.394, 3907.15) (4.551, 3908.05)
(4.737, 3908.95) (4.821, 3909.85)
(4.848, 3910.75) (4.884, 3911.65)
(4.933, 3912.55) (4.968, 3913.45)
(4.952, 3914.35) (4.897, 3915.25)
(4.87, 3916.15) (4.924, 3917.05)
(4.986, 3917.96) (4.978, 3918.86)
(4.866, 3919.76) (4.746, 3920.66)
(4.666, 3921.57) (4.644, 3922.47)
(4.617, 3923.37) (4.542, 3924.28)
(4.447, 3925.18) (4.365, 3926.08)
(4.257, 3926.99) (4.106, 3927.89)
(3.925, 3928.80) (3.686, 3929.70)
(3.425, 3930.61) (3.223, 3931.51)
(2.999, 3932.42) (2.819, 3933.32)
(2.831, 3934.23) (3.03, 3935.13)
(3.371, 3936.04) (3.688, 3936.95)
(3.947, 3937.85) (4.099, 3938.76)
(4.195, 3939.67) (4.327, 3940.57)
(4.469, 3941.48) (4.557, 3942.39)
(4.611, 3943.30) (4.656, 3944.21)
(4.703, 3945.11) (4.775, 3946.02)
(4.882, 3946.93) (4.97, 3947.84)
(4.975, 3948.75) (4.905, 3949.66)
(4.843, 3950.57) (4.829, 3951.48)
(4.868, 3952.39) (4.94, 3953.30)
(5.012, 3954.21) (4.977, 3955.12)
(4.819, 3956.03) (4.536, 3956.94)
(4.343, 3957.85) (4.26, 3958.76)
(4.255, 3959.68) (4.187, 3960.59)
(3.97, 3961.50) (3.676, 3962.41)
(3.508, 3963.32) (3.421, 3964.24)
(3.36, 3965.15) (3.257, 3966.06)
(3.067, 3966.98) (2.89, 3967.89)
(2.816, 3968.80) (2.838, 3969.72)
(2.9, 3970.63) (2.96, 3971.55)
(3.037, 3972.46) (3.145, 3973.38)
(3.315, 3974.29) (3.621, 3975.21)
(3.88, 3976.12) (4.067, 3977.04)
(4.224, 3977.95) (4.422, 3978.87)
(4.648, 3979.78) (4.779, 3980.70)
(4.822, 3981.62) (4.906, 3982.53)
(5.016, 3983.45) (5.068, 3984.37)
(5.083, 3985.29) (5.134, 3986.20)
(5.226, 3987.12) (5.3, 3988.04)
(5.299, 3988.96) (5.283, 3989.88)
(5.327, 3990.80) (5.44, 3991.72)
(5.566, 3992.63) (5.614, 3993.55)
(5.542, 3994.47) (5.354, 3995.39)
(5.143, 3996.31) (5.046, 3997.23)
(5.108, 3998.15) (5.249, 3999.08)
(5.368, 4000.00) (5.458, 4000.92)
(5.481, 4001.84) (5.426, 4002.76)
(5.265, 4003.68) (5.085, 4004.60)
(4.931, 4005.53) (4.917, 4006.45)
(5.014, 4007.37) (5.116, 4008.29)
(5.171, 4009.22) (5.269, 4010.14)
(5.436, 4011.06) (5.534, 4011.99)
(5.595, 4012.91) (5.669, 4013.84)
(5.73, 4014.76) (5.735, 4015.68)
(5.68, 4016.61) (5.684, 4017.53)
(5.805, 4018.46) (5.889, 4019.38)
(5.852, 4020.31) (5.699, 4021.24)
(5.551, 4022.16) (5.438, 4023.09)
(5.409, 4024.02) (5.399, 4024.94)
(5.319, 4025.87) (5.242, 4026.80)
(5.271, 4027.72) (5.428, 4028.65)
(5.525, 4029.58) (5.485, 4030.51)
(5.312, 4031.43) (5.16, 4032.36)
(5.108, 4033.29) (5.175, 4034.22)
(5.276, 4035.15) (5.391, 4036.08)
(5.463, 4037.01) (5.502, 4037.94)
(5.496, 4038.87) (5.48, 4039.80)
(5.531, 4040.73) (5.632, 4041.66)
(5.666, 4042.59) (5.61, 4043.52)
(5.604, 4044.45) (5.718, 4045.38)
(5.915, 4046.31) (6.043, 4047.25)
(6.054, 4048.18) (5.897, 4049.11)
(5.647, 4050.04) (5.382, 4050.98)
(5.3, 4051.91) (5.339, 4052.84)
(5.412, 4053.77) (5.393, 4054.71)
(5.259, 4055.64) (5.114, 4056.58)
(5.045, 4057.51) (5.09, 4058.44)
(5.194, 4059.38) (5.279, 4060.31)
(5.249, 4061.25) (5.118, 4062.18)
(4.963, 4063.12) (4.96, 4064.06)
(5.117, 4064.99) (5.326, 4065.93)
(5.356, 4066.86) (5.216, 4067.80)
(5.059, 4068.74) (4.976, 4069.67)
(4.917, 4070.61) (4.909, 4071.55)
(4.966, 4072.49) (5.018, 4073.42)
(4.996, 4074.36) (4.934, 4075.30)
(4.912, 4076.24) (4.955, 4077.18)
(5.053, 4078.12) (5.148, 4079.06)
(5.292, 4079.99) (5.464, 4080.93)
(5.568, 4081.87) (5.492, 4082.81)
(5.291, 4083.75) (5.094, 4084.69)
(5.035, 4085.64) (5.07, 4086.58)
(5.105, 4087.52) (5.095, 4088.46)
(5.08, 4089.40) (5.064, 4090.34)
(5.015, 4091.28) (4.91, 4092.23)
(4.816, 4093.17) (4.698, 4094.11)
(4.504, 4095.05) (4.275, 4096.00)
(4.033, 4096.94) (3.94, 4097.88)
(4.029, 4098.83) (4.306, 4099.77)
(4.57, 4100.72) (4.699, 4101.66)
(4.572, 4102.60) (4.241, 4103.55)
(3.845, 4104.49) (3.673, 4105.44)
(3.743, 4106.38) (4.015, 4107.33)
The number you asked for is 1.31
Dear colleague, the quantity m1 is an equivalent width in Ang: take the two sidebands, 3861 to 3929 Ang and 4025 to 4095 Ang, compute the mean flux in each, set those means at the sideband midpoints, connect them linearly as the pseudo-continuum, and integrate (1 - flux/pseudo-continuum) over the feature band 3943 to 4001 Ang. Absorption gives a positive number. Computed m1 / 3.6 Ang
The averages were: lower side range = 4.36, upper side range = 5.27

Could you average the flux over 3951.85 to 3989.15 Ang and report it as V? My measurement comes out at 4.14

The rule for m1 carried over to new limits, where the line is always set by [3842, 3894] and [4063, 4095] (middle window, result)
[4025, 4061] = -3.6 Ang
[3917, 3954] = 1.9 Ang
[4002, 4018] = -1.8 Ang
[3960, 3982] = 5.0 Ang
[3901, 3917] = -0.9 Ang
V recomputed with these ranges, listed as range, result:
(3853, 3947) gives 4.29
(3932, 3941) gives 3.53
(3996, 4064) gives 5.41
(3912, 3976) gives 4.13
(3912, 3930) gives 4.63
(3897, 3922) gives 4.69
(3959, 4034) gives 4.83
